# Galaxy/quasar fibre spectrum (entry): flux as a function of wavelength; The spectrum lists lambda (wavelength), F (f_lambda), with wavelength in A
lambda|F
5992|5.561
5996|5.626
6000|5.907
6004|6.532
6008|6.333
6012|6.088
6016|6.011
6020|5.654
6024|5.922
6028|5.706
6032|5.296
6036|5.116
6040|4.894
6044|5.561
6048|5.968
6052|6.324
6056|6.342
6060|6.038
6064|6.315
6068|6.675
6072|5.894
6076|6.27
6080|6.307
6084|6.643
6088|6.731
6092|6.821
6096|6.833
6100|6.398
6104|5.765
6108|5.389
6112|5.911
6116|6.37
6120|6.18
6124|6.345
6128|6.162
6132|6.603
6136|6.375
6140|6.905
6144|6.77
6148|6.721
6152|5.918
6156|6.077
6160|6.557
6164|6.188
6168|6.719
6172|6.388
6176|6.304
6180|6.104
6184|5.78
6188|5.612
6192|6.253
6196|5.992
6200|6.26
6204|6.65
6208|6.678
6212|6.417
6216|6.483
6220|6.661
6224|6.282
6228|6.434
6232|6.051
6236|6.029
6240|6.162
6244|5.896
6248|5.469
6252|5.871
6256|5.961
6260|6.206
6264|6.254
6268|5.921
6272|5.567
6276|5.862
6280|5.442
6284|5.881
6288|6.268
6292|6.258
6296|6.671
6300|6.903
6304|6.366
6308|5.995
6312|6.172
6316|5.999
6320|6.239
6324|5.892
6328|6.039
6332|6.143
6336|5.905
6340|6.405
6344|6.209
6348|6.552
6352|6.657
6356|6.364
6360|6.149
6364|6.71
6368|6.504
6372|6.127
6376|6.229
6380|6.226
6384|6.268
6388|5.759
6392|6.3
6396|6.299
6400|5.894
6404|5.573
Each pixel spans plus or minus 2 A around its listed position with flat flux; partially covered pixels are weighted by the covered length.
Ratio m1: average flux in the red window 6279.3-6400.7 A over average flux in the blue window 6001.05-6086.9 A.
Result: 1.04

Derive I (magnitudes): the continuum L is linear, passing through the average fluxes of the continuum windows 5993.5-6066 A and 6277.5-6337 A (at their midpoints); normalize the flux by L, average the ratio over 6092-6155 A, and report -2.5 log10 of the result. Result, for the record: -0.06 mag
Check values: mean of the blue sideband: 5.87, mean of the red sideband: 6.15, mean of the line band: 6.32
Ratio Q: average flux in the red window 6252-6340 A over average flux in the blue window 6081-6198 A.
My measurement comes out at 1.0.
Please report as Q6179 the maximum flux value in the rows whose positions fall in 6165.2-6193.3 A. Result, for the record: 6.719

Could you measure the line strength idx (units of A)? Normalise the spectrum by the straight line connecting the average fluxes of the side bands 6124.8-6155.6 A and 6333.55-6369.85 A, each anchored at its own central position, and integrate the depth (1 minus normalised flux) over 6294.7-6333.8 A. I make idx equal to 1.0 A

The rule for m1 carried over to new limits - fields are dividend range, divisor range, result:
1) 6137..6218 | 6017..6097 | 1.05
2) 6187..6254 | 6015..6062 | 1.08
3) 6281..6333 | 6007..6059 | 1.07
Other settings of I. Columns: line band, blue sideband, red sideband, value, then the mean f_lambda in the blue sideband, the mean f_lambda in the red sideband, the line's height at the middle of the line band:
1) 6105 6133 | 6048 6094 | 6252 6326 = 0.04 mag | 6.38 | 6.1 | 6.32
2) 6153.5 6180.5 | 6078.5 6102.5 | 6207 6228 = 0.03 mag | 6.61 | 6.49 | 6.54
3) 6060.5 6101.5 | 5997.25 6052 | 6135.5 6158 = -0.06 mag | 5.79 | 6.47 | 6.1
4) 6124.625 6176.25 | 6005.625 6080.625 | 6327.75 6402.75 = -0.07 mag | 5.93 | 6.25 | 6.03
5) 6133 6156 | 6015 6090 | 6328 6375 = -0.07 mag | 5.98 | 6.32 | 6.09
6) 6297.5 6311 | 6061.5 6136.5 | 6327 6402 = -0.03 mag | 6.31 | 6.25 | 6.27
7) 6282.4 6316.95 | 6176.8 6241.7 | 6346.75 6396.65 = 0.00 mag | 6.24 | 6.32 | 6.28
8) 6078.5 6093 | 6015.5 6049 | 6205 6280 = -0.17 mag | 5.54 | 6.11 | 5.68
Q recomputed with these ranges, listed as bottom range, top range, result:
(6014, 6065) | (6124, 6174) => 1.12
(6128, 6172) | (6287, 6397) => 0.97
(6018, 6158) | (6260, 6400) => 1.01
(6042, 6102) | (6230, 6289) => 0.93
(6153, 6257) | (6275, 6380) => 1.00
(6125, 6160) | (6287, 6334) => 0.97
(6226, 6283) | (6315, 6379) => 1.05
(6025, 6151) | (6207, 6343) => 0.99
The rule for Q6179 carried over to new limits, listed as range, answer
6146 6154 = 6.721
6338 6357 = 6.657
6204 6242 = 6.678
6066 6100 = 6.833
